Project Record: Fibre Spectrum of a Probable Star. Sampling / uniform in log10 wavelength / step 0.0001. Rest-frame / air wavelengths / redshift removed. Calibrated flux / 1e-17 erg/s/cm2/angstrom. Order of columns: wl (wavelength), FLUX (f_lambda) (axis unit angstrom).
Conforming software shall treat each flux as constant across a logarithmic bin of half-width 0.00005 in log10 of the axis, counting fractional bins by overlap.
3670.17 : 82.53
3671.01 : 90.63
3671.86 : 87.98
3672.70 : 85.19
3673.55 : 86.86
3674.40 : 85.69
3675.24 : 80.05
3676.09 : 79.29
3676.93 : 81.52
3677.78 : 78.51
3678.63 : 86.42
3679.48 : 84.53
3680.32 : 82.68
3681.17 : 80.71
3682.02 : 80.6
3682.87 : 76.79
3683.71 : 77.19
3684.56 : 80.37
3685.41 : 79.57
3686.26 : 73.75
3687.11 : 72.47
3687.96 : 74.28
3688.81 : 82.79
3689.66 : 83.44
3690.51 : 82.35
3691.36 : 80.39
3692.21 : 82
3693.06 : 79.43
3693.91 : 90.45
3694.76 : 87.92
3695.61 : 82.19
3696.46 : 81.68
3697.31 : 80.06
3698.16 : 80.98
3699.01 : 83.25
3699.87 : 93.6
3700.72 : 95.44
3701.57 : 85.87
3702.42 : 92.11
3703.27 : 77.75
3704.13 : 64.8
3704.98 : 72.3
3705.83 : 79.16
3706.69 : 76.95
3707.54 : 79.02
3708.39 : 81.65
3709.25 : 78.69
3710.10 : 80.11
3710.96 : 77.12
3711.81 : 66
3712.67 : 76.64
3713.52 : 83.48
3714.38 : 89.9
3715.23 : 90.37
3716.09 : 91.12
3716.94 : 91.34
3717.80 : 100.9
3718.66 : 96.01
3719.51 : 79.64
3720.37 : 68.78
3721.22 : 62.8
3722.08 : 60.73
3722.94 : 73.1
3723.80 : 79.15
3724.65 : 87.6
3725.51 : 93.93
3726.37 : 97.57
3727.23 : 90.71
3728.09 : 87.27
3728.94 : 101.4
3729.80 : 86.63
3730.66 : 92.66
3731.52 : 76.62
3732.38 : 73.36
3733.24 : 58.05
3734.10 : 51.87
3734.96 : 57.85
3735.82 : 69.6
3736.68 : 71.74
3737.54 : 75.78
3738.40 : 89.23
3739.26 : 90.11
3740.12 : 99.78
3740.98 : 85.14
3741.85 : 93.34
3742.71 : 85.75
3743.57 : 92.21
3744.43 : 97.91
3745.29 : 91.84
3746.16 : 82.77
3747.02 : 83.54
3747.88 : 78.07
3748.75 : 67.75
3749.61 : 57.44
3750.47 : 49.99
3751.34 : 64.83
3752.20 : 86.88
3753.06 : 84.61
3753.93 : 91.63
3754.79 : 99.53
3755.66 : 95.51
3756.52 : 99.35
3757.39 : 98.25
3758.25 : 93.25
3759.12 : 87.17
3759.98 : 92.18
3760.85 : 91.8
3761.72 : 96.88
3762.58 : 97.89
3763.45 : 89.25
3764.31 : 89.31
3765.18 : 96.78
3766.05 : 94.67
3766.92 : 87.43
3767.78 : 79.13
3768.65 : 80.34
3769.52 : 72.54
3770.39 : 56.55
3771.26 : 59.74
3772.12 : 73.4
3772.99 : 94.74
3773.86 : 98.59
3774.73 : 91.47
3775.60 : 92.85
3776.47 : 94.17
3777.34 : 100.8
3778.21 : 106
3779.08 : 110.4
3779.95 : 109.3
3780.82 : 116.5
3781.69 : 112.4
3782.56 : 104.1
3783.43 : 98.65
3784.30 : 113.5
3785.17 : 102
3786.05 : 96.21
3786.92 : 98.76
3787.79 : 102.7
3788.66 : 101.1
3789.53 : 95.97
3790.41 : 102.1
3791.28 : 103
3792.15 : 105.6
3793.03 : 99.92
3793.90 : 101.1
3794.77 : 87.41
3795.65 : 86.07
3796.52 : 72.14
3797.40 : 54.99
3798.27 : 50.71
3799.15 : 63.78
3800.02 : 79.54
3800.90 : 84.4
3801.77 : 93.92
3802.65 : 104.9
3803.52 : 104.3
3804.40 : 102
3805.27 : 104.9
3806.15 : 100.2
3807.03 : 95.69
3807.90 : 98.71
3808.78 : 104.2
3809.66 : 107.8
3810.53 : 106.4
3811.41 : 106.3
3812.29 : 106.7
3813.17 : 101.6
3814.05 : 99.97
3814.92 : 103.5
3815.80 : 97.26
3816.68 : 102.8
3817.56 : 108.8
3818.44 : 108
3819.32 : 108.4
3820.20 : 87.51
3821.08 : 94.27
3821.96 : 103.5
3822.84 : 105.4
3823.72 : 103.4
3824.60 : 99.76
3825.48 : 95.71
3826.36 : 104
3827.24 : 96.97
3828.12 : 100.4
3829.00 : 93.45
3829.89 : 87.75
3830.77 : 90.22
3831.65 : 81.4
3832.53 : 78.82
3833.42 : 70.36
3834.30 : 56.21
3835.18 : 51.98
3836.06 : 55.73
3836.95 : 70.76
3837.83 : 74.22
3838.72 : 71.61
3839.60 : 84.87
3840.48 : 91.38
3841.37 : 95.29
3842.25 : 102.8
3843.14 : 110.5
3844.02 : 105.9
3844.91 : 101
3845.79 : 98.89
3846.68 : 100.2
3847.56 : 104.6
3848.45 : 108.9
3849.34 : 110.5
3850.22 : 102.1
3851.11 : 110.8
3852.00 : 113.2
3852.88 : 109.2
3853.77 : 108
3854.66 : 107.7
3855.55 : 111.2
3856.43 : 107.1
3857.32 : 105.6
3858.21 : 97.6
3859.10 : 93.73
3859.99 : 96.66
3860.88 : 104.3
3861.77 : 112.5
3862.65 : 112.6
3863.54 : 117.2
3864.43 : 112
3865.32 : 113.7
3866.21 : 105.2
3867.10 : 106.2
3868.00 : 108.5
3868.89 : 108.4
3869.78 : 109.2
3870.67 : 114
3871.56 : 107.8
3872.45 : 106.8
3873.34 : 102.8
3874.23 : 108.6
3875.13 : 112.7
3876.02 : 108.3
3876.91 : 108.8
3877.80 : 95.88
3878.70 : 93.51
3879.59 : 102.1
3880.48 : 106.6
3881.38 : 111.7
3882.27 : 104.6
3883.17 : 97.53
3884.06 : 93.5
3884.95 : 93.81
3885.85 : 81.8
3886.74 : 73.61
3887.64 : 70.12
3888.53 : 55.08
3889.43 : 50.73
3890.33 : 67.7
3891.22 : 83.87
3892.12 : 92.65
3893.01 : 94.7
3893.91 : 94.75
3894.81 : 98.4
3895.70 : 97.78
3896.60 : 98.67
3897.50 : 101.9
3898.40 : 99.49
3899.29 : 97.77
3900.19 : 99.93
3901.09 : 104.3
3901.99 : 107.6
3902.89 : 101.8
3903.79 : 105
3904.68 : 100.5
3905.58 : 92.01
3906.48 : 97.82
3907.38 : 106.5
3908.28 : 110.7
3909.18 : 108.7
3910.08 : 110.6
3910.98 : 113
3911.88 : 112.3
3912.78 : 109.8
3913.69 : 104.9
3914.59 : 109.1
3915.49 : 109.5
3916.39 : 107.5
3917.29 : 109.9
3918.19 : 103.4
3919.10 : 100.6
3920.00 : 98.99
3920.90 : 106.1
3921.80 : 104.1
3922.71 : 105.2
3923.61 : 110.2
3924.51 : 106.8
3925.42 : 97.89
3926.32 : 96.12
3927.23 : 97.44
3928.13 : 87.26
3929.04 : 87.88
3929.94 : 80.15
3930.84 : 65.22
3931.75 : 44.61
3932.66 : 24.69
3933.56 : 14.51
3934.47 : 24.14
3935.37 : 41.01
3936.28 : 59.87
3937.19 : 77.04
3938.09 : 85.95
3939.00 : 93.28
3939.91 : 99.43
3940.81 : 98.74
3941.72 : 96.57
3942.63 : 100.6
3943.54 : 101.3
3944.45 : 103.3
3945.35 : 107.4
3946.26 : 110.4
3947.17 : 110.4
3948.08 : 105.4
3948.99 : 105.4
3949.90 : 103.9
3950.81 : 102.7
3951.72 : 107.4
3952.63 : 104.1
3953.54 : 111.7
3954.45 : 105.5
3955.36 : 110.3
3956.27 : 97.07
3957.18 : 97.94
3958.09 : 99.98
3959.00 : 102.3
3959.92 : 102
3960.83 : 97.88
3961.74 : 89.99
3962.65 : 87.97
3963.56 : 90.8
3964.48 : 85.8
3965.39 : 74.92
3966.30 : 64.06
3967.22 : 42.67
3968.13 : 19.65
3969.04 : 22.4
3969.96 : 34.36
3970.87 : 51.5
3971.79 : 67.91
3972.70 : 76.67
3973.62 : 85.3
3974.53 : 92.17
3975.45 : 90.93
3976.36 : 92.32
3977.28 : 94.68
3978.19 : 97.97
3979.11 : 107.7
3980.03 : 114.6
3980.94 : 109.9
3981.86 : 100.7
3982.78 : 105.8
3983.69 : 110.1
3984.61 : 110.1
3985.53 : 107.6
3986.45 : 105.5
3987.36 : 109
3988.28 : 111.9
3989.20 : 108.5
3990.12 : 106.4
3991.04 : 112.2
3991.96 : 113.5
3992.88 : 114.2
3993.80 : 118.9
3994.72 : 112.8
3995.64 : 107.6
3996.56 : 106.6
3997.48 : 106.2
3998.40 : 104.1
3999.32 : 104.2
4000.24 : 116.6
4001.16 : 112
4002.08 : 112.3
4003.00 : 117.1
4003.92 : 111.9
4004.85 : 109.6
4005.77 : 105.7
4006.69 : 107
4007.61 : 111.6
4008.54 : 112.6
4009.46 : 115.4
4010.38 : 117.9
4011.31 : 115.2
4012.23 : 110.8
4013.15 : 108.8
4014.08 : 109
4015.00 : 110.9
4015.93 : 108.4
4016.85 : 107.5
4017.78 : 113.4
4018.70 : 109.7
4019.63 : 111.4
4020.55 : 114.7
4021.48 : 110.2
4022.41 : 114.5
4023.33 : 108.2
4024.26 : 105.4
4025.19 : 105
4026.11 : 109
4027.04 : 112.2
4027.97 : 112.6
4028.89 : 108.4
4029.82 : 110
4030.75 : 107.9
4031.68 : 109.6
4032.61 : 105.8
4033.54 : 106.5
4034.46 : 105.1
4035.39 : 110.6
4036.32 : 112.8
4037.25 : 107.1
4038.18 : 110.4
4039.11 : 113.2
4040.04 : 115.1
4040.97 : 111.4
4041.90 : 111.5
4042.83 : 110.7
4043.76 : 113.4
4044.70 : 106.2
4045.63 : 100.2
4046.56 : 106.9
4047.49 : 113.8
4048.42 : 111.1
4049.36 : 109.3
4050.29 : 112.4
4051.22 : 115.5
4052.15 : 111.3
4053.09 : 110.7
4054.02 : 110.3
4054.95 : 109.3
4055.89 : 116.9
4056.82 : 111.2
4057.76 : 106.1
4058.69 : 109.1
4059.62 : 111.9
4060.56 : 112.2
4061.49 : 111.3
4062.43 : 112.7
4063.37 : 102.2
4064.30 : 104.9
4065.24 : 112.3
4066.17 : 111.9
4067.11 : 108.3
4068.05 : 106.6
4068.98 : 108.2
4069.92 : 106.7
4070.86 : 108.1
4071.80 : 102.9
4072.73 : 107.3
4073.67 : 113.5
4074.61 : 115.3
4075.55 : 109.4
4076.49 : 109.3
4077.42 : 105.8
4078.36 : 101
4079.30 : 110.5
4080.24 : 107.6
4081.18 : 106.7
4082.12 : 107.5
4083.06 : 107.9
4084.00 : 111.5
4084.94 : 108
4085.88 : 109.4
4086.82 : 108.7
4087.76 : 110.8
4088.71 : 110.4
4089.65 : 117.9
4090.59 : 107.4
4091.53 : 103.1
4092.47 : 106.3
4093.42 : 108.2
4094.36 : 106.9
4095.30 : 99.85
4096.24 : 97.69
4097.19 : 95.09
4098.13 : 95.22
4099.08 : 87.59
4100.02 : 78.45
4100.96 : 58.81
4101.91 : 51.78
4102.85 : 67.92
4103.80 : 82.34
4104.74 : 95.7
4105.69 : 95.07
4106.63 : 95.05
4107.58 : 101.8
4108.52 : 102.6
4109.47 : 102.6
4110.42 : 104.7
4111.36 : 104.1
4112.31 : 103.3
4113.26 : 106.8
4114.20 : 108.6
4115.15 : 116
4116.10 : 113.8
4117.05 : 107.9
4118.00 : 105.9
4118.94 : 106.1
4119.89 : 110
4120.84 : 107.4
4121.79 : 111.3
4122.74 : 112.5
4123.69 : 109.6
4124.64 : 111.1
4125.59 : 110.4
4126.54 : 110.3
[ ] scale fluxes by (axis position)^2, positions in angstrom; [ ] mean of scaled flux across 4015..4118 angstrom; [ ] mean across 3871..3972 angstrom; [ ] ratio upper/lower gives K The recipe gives 1.25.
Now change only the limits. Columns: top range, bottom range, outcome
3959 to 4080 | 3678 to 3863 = 1.32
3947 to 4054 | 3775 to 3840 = 1.21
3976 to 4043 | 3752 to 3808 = 1.33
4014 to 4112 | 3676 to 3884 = 1.34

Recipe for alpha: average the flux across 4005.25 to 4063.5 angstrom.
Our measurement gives 110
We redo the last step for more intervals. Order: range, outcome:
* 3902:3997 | 93.9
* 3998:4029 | 111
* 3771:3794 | 99.8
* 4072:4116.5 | 102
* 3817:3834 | 95.4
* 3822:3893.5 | 96.5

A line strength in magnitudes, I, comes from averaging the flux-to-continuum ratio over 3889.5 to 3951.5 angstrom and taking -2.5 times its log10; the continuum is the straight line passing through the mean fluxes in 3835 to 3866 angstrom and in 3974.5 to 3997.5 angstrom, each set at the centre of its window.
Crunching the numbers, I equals 0.10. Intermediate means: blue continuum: 99.7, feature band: 94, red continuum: 107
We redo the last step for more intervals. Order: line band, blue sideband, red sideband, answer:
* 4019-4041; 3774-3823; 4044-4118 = -0.06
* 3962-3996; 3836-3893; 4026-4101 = 0.15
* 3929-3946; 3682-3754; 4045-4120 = 0.27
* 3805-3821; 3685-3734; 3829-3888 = -0.10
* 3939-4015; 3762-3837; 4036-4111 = 0.02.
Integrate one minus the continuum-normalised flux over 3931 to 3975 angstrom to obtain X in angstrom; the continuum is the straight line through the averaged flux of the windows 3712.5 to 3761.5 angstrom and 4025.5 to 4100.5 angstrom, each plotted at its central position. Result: 7.9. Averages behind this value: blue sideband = 83.4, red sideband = 108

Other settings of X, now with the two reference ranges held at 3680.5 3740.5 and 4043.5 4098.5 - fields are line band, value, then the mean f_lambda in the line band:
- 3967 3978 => 3.86 angstrom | 65.6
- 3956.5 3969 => 2.56 angstrom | 79.6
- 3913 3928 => -1.09 angstrom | 104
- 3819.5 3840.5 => 1.03 angstrom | 85.6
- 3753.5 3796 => -4.46 angstrom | 94.9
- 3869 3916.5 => -2.12 angstrom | 99.1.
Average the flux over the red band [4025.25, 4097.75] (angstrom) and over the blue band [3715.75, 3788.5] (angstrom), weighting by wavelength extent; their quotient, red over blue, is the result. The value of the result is 1.25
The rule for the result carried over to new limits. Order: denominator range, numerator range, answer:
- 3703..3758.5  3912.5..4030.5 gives 1.20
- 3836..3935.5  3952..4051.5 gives 1.06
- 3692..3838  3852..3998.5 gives 1.09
